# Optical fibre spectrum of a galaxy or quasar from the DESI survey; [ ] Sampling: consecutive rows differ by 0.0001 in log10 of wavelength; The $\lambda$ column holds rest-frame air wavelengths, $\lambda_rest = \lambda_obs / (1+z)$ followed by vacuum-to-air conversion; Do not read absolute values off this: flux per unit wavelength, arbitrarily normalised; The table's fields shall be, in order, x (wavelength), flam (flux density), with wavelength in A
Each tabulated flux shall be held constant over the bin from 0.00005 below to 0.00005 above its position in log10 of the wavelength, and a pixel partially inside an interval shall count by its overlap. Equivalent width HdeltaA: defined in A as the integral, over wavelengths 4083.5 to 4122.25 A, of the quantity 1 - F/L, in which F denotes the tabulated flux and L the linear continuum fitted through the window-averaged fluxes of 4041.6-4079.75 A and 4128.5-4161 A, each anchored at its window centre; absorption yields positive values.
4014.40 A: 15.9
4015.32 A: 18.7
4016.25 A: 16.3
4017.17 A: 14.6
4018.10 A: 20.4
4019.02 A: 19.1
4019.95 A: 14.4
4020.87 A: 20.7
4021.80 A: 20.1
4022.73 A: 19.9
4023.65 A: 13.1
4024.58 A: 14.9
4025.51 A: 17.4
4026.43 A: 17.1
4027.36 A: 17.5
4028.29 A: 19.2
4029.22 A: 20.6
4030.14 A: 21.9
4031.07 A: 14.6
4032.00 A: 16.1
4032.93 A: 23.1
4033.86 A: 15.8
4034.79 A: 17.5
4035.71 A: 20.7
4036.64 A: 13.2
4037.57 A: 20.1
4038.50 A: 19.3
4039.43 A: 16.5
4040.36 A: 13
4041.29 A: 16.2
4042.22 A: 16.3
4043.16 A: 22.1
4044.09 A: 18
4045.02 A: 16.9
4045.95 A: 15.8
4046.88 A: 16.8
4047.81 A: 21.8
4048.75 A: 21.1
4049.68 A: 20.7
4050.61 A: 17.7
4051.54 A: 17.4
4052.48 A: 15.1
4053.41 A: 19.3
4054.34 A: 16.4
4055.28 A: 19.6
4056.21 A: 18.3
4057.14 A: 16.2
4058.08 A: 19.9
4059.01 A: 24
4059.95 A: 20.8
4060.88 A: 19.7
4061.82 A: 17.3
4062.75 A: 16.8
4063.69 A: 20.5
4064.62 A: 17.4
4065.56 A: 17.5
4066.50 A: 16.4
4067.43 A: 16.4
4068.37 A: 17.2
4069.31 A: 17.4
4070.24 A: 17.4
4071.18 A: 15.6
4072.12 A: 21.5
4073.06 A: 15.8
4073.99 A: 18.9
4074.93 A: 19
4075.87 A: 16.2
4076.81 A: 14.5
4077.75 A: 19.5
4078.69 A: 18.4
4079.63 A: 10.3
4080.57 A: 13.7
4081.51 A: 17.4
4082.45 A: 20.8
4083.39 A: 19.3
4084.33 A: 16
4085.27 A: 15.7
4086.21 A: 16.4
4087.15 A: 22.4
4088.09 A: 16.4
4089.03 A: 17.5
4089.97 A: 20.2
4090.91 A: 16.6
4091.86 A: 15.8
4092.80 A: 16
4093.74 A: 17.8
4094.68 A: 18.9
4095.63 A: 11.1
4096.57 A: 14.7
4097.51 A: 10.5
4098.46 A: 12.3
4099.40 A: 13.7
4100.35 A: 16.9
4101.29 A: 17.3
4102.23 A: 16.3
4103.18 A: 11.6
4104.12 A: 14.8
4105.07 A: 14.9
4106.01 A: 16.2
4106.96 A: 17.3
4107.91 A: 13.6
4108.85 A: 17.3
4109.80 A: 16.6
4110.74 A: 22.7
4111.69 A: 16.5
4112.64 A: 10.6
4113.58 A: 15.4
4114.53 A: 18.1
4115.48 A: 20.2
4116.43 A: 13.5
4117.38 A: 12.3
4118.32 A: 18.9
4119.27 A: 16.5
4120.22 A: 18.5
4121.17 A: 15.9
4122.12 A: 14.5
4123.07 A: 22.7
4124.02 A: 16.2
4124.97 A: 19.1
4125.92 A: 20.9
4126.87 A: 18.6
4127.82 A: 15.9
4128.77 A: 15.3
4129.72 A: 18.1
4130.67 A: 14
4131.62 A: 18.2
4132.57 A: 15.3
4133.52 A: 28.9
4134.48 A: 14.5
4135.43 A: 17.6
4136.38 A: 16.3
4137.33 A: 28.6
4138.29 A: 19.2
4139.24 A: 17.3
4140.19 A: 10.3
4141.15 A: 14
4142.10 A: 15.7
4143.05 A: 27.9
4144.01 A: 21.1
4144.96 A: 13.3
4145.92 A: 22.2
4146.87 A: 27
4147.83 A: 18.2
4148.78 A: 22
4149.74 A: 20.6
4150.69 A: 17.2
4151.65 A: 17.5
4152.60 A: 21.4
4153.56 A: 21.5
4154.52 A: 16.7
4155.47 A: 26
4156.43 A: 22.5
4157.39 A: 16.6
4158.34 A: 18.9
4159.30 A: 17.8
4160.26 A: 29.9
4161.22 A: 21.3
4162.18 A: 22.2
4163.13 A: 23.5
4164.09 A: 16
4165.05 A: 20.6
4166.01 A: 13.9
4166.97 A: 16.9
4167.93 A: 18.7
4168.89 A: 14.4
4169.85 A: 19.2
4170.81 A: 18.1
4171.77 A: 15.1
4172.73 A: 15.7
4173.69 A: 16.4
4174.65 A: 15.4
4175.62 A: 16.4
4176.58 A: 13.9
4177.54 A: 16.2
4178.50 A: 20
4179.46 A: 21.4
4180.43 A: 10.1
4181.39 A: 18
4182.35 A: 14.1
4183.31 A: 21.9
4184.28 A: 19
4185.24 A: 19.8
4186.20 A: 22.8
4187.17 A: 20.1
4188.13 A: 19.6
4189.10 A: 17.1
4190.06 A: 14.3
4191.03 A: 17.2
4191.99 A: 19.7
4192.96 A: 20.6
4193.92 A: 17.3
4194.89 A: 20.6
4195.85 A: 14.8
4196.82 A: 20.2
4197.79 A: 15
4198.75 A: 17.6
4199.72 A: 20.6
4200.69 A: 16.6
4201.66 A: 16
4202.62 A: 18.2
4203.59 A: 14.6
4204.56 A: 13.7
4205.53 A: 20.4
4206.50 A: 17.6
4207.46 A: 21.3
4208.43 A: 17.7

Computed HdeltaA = 5.5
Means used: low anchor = 18.1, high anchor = 19.5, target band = 16.1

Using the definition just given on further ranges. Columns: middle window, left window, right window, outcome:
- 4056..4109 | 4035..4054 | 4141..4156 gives 5.3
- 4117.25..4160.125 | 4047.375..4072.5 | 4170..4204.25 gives -2.3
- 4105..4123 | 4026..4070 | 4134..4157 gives 2.5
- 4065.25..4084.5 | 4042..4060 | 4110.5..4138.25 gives 1.3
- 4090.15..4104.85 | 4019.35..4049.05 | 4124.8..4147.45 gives 2.7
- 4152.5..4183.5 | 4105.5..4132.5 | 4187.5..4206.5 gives -2.0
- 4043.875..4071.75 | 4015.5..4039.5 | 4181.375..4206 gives -0.4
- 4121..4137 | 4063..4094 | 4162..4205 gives -0.4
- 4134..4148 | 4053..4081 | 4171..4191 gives -1.1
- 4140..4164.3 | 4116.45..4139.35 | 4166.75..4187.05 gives -3.5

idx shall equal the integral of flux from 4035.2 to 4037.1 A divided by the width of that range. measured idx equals 17.1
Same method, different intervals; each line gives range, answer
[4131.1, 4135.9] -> 18.8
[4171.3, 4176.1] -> 15.8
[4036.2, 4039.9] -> 17.3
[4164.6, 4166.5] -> 17.2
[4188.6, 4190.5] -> 15.7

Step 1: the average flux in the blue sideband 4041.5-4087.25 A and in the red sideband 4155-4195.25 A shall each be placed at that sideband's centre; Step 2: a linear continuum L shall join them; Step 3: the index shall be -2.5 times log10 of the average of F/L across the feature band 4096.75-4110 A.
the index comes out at 0.212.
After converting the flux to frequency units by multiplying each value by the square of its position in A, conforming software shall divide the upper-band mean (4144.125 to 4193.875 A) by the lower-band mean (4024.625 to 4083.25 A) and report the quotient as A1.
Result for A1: 1.11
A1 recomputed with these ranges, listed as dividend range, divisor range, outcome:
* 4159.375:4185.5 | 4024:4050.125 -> 1.07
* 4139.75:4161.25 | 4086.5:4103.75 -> 1.29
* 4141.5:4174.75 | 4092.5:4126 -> 1.24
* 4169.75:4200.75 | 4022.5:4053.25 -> 1.07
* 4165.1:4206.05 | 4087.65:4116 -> 1.14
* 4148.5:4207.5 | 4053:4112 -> 1.13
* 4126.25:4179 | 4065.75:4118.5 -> 1.18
